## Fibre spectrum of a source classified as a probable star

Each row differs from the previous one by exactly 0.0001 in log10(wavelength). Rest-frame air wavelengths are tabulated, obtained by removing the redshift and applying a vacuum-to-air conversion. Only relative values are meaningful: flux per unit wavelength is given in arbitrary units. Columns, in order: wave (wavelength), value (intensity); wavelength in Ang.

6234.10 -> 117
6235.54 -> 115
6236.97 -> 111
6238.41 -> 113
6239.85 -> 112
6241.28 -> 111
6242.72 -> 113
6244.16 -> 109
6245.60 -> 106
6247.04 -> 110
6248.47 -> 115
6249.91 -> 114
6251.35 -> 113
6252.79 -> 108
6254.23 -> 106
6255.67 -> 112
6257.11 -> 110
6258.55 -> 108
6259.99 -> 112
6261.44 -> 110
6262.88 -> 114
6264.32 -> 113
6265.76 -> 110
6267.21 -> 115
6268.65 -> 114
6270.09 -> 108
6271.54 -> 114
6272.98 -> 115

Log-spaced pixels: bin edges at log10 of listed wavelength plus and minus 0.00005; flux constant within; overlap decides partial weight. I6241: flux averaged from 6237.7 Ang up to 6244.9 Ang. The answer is 112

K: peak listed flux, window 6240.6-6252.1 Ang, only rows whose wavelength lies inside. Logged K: 115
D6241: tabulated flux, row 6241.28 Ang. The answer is 111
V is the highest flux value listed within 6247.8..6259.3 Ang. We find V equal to 115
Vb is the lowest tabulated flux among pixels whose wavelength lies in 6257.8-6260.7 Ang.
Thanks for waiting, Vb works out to 108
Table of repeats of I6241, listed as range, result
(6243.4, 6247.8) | 109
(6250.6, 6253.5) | 111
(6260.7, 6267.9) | 112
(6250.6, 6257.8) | 110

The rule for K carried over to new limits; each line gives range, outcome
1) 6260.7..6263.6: 114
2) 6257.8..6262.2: 112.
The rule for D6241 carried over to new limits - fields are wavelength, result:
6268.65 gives 114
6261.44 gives 110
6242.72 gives 113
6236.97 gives 111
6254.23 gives 106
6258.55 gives 108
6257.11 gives 110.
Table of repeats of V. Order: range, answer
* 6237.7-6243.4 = 113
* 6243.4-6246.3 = 109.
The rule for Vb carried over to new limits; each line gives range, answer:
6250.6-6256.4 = 106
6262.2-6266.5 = 110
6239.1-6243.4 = 111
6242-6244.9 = 109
